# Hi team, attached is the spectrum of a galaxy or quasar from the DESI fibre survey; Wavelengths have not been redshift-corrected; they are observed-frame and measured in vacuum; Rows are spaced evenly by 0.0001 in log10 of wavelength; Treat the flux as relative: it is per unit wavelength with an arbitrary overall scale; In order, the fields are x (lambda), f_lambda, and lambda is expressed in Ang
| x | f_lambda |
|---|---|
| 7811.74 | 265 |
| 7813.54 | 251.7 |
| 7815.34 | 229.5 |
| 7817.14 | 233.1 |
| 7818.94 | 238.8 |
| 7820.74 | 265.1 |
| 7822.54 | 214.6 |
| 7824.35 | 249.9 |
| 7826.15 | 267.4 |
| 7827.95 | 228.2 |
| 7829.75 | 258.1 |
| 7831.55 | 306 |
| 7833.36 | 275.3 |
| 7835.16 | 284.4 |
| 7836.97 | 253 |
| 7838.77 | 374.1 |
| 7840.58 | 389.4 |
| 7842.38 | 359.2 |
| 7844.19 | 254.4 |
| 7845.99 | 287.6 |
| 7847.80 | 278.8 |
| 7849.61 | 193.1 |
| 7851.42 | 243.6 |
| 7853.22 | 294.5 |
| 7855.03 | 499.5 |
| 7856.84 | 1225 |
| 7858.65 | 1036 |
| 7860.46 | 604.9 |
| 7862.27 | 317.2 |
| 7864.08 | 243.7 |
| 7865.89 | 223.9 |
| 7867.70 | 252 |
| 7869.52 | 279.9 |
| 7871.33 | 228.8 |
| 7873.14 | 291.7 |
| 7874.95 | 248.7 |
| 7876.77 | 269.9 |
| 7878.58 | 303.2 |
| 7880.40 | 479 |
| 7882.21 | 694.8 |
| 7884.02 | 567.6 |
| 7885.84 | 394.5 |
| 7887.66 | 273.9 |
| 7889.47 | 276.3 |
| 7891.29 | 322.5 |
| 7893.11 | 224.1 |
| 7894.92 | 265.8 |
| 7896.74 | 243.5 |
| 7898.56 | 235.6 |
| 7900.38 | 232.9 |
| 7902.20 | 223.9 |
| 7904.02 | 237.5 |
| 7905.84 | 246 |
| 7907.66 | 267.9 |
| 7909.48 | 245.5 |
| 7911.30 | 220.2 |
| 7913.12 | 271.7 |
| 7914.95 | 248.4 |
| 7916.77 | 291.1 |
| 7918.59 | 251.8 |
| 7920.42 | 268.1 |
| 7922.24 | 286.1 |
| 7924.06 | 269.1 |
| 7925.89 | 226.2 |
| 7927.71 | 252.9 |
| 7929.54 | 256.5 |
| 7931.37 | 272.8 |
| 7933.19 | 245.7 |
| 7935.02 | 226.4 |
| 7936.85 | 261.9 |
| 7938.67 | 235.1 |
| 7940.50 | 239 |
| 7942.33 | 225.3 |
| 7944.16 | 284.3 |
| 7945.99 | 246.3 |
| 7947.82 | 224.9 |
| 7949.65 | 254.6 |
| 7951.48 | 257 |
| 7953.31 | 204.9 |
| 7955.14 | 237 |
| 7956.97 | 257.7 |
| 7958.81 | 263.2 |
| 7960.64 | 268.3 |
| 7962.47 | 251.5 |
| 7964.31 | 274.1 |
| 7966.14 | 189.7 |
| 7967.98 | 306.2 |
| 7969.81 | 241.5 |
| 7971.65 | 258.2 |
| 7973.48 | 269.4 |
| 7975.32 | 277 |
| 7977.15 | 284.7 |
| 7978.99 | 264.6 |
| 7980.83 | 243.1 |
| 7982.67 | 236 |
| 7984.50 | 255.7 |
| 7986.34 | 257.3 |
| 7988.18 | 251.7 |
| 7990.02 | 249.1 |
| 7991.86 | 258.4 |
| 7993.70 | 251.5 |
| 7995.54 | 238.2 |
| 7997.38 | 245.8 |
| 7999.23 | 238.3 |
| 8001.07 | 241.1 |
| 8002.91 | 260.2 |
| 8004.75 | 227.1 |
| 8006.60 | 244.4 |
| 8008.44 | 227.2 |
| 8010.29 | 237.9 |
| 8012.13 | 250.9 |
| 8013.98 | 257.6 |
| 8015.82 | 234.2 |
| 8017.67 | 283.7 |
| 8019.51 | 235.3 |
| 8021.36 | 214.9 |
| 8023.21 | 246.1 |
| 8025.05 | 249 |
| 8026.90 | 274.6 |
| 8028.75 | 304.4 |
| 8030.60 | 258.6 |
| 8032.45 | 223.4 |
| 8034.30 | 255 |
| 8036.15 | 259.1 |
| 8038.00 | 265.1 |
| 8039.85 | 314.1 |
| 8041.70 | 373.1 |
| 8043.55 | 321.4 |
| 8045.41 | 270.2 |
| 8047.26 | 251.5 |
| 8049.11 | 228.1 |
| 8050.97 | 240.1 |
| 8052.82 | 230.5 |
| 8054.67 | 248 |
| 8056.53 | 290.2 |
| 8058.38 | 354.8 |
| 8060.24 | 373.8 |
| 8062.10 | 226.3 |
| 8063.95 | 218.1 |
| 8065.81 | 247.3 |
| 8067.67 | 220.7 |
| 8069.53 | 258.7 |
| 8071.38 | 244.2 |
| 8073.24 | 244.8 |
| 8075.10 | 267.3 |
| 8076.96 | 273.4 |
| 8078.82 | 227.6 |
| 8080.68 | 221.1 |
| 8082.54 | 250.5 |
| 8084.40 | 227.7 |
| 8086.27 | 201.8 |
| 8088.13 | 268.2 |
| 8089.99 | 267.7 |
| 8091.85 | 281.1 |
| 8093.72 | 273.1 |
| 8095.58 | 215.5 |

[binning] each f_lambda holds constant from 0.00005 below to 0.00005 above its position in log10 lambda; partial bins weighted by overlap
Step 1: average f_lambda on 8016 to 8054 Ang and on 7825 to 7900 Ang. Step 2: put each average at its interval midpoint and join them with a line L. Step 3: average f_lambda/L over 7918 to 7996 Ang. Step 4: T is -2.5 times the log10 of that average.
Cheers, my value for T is 0.20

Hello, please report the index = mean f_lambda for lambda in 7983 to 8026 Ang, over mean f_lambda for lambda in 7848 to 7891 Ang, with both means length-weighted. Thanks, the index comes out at 0.60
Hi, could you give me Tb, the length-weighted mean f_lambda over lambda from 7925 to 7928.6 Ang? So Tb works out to 240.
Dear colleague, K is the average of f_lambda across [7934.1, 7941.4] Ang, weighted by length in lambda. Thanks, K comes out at 241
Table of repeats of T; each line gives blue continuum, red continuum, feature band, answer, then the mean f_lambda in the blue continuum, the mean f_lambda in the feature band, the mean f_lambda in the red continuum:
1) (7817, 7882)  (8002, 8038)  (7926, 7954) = 0.20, 345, 246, 250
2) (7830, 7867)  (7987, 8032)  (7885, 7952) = 0.27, 394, 257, 249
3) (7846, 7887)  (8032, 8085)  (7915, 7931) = 0.37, 413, 262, 264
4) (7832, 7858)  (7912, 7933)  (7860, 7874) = 0.17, 378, 296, 262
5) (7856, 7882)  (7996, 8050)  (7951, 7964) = 0.31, 434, 249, 258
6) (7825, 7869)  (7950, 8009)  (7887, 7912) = 0.28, 371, 251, 251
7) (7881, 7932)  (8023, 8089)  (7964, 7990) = 0.08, 289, 257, 262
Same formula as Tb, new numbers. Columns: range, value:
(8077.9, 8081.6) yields 224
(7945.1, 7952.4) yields 246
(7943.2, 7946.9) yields 265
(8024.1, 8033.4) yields 262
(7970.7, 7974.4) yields 264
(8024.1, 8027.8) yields 262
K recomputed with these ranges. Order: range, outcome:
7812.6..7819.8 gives 238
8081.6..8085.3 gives 239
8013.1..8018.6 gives 259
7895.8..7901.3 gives 237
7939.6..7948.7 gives 244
